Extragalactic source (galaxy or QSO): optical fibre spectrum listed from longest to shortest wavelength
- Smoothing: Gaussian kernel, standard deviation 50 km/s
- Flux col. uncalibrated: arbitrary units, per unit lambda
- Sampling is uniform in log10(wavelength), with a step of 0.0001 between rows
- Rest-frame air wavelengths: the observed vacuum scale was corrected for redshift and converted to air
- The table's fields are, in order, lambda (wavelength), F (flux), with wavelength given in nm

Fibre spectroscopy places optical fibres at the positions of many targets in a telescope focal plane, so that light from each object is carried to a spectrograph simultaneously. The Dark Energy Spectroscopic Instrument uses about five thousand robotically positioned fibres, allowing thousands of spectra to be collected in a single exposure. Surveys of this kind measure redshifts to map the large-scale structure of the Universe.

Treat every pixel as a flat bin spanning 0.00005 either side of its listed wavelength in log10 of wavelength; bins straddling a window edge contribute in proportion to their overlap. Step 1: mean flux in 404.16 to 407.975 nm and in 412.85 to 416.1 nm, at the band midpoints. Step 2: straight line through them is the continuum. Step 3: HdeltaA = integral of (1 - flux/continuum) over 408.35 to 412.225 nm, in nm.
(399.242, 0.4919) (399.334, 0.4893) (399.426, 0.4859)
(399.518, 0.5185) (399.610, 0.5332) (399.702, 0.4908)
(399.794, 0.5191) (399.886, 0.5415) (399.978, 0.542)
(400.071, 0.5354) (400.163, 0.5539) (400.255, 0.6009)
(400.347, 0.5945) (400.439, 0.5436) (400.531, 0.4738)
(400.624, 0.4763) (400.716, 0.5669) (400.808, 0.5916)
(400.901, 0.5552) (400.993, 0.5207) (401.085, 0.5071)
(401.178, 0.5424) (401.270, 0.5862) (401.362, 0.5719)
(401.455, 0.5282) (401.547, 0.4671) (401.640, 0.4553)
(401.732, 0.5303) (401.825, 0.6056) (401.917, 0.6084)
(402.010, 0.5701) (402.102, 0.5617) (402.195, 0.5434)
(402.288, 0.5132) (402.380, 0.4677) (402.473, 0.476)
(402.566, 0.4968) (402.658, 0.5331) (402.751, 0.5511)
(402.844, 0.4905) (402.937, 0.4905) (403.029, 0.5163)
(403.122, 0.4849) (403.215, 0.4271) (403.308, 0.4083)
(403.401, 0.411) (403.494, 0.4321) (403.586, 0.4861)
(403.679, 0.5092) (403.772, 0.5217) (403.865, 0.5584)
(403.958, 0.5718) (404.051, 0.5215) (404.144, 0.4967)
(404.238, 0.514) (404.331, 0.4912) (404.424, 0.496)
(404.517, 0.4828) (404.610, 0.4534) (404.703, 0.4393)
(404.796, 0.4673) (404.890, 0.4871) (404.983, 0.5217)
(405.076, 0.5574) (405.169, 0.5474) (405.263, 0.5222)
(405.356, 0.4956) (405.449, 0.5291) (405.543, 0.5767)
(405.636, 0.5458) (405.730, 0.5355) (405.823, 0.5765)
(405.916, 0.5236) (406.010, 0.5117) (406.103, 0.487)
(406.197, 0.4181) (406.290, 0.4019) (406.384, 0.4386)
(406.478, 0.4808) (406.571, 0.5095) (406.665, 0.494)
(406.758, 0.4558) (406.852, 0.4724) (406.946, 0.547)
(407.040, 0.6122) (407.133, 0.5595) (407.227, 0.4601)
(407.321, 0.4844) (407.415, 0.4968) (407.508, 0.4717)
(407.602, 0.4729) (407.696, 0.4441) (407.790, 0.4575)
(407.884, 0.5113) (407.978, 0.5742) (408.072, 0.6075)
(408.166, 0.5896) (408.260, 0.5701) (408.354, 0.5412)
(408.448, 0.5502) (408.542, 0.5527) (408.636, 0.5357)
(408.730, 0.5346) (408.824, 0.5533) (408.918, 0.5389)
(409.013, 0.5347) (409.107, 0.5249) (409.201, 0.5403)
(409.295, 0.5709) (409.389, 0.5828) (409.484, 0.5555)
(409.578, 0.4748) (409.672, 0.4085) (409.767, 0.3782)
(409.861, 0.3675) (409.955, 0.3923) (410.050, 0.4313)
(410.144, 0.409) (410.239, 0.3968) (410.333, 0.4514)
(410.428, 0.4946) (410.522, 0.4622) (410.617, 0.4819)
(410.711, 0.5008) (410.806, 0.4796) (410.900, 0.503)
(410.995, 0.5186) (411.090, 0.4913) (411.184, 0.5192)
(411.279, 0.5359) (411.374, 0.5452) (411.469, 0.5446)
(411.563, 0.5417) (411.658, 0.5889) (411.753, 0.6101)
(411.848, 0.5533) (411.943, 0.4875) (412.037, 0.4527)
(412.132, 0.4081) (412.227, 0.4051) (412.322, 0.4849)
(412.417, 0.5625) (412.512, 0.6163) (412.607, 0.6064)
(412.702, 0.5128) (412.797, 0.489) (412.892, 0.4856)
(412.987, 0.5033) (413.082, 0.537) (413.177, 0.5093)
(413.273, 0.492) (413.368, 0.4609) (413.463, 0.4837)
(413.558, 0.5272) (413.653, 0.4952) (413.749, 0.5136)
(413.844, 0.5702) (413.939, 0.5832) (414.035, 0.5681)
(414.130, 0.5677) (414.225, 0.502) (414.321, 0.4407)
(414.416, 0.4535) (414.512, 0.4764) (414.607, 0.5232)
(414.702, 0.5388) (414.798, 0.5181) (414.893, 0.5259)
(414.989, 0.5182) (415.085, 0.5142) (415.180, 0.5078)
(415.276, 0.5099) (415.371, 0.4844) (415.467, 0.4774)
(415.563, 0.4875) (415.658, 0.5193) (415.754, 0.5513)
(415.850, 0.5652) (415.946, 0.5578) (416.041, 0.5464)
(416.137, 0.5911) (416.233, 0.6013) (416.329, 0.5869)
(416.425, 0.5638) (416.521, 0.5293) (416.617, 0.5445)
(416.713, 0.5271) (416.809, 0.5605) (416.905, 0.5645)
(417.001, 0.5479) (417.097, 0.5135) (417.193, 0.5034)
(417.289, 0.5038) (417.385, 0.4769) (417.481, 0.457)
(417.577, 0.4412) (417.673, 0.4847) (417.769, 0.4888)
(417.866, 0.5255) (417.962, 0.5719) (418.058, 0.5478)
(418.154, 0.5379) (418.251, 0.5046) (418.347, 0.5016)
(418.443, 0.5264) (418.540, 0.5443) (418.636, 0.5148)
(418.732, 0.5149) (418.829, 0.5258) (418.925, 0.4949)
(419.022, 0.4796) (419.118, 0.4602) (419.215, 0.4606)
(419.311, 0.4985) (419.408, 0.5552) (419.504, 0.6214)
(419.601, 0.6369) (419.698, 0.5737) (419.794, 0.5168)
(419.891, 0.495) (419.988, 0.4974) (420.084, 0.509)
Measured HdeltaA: 0.061 nm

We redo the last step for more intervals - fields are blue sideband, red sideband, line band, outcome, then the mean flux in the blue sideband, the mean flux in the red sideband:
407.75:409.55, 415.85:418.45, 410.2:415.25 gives 0.27 nm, 0.548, 0.531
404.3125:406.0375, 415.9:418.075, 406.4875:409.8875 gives 0.02 nm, 0.514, 0.532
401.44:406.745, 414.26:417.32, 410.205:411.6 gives 0.05 nm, 0.504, 0.527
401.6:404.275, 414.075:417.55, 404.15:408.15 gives 0.07 nm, 0.509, 0.523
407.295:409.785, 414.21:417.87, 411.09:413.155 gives -0.01 nm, 0.523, 0.519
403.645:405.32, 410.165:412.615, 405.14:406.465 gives 0.00 nm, 0.509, 0.507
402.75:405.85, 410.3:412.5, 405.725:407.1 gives 0.02 nm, 0.502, 0.507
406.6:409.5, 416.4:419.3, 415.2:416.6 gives -0.06 nm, 0.528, 0.513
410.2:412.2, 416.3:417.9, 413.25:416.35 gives -0.07 nm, 0.503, 0.518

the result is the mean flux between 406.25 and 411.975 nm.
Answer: 0.505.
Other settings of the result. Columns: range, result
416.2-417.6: 0.529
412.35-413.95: 0.525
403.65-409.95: 0.51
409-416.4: 0.509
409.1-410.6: 0.464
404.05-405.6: 0.506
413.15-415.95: 0.514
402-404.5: 0.5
